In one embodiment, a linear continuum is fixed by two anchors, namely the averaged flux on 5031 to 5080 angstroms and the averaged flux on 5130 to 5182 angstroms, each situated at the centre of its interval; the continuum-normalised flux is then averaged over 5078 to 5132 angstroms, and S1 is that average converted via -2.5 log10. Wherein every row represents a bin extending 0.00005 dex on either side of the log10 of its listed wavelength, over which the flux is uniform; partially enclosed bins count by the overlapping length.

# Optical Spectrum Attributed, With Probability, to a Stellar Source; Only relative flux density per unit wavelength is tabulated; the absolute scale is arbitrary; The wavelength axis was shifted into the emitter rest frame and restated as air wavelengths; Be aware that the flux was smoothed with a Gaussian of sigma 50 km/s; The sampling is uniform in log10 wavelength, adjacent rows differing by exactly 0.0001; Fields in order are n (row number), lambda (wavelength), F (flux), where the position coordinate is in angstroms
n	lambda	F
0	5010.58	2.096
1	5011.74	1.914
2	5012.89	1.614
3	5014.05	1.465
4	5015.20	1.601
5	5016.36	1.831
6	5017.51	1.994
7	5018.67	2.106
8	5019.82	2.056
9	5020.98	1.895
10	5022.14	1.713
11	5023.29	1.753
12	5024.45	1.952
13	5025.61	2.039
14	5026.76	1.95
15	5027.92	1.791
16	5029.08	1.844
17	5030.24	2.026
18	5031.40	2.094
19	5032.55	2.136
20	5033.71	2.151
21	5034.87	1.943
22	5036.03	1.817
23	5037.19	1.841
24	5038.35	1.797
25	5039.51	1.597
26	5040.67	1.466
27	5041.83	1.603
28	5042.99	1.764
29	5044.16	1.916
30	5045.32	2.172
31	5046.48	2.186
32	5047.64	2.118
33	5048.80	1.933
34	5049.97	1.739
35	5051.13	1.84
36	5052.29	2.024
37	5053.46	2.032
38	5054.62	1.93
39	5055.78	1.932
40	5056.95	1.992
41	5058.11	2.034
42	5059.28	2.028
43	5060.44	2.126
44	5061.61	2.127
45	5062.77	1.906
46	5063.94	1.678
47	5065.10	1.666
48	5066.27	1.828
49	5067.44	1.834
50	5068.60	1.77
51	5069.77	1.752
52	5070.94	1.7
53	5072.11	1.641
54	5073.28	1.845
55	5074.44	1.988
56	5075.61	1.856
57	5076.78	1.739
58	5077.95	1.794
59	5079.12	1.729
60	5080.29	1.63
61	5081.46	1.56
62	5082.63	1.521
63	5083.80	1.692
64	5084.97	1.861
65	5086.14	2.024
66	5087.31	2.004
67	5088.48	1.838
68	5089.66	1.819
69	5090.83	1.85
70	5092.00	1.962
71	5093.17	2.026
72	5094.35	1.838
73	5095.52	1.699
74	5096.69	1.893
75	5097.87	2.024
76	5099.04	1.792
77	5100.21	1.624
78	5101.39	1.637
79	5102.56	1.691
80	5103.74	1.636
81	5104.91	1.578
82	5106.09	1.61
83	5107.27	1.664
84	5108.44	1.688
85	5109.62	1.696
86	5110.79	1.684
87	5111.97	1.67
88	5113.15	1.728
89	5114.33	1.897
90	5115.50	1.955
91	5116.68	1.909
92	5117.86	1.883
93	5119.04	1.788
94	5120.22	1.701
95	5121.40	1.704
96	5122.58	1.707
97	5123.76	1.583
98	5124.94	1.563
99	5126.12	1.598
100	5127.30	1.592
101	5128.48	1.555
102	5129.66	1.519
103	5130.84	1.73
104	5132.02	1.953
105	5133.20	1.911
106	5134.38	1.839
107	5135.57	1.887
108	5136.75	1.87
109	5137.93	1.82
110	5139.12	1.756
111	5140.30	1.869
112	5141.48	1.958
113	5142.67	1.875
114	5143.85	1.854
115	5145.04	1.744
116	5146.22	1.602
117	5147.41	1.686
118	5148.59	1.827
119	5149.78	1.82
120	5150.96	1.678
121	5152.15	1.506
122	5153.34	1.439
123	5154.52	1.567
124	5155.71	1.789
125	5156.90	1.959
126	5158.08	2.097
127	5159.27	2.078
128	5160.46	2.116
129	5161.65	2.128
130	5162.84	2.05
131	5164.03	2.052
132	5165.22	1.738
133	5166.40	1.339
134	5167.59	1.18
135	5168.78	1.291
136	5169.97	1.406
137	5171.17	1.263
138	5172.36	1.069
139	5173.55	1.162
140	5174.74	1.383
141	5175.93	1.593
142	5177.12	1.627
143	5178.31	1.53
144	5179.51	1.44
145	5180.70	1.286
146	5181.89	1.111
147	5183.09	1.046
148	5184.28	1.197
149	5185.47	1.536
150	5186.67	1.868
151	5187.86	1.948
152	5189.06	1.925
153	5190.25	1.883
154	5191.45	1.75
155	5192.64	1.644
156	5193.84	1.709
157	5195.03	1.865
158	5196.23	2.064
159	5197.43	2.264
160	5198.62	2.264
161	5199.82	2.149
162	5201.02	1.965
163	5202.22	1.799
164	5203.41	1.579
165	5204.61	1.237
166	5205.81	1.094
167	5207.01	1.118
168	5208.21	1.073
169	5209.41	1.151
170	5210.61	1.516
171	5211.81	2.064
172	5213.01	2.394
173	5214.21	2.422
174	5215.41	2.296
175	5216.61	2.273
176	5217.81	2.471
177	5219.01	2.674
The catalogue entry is 0.02 mag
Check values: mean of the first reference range 1.88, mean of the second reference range 1.68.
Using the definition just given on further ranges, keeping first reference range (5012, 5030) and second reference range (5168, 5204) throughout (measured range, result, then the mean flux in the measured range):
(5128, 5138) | -0.06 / 1.79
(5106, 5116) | -0.01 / 1.74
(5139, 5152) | -0.07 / 1.78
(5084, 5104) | -0.06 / 1.84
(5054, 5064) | -0.11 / 1.99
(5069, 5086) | 0.01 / 1.74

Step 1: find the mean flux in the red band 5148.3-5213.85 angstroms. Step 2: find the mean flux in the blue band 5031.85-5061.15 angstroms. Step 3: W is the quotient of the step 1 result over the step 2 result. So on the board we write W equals 0.86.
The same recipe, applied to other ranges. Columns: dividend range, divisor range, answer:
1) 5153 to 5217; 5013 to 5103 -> 0.91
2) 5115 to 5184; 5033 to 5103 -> 0.90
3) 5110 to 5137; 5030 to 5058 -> 0.91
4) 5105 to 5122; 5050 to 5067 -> 0.91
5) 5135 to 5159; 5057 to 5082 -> 0.98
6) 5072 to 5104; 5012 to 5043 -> 0.97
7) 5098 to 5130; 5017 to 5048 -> 0.89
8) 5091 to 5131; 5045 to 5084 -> 0.93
